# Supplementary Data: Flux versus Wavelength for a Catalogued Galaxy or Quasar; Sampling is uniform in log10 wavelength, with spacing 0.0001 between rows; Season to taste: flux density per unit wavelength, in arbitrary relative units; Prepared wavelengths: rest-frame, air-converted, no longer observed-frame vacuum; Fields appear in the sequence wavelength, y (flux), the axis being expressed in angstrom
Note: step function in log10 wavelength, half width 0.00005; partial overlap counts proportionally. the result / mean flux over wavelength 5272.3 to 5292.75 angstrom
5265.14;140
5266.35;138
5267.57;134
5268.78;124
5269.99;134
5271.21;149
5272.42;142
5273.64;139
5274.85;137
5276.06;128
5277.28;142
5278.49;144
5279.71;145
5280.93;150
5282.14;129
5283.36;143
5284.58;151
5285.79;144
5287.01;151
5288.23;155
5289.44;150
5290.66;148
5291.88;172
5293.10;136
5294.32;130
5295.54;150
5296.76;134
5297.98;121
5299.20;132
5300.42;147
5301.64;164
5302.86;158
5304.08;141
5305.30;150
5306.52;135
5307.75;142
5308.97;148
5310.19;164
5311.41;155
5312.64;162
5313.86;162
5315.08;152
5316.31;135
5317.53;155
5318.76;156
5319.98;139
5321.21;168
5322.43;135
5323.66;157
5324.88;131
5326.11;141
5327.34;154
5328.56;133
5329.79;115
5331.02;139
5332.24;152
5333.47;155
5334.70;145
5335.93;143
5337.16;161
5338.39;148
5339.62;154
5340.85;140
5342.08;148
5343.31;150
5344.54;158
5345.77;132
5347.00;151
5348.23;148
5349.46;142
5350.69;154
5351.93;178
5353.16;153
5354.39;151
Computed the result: 145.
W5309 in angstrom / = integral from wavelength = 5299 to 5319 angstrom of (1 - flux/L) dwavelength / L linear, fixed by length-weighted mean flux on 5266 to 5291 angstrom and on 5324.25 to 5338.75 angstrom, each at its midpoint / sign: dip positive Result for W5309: -1.16 angstrom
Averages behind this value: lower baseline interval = 142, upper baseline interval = 143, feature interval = 151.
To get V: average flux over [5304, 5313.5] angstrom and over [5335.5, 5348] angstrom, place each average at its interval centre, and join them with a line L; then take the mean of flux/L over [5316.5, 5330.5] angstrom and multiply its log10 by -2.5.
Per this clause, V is 0.04 mag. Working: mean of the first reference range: 150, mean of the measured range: 144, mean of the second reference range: 149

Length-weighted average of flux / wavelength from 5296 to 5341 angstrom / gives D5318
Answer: 147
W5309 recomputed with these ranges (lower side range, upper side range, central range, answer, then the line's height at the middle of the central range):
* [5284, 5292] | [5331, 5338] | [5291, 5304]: 0.6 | 152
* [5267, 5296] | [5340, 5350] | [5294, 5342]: -0.5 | 145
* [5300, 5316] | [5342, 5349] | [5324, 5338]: 0.6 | 149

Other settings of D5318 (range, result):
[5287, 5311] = 146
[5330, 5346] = 148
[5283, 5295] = 148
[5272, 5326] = 146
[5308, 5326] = 151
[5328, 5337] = 141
